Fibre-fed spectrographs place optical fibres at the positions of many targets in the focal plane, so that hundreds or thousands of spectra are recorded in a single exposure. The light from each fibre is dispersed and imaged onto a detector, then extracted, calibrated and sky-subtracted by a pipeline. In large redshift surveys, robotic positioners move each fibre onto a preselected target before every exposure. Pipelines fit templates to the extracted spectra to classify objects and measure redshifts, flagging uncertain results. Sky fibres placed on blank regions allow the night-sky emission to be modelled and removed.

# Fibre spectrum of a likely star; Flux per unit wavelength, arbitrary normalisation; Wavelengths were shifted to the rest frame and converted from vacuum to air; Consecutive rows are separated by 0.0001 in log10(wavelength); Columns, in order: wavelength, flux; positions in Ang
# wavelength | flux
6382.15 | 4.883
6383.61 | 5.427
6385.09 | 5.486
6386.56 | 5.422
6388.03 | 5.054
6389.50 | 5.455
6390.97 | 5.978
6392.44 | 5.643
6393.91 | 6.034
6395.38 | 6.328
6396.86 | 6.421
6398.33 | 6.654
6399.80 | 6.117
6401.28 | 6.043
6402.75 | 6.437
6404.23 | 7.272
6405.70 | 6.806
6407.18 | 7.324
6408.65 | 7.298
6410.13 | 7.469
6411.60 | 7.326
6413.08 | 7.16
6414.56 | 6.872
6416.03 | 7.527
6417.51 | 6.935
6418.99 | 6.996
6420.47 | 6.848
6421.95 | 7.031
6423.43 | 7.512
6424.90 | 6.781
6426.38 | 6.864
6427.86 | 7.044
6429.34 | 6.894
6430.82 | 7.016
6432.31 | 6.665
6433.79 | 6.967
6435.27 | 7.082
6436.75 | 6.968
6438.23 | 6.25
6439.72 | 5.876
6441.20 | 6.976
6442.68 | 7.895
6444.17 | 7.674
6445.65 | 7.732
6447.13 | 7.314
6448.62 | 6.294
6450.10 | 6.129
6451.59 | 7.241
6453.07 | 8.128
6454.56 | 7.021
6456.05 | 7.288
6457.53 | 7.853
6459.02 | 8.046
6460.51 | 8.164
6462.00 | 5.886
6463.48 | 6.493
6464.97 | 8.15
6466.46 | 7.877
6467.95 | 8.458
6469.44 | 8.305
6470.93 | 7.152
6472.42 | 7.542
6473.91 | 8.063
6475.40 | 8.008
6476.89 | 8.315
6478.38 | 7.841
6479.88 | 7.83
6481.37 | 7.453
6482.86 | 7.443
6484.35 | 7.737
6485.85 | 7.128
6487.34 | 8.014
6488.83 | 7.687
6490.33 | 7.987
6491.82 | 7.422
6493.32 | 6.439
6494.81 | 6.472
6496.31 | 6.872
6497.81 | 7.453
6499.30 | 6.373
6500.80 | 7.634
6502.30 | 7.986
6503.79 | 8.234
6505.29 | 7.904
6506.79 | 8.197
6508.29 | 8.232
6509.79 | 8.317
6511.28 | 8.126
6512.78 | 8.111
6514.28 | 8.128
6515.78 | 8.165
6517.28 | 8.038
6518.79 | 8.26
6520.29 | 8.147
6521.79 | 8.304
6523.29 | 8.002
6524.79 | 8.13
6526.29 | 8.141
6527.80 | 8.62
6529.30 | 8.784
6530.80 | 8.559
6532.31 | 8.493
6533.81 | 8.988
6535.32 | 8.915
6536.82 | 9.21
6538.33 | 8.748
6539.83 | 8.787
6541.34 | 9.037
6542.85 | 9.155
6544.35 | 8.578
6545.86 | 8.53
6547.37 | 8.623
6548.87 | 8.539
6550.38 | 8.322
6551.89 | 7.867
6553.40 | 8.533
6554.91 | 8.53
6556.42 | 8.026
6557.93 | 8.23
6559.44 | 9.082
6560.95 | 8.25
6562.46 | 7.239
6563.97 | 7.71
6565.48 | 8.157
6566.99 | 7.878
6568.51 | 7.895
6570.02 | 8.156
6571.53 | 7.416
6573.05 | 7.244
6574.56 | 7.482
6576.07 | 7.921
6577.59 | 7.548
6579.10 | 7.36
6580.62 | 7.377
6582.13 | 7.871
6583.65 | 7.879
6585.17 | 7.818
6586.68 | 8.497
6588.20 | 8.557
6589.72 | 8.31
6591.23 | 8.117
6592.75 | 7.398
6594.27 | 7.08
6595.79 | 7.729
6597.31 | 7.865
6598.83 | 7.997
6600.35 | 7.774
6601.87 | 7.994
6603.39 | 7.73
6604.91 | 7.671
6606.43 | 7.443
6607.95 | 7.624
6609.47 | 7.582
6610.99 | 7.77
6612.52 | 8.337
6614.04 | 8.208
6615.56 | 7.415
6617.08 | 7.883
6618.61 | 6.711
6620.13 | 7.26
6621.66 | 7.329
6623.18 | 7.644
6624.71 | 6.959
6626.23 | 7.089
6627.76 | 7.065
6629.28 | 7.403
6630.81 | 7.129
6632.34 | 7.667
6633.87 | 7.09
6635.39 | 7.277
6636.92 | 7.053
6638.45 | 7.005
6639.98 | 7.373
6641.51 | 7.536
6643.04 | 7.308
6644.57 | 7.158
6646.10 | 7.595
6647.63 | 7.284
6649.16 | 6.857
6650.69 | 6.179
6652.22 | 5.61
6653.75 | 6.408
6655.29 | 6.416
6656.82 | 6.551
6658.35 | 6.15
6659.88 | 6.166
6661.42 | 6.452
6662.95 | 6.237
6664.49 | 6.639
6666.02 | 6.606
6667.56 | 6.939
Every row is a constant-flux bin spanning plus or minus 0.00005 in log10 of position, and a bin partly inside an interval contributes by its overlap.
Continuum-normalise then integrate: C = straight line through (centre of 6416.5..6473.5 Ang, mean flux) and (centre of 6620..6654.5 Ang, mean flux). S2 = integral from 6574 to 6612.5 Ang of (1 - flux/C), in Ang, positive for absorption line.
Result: -3.6 Ang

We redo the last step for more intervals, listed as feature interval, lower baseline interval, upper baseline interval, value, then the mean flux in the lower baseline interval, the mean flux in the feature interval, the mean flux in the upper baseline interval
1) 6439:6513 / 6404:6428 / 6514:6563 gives 2.3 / 7.12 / 7.53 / 8.46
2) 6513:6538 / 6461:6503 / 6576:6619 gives -2.7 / 7.5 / 8.43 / 7.78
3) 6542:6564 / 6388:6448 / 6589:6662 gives -3.9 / 6.81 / 8.37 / 7.28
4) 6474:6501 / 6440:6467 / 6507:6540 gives 1.3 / 7.31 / 7.46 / 8.41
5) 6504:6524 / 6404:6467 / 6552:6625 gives -1.8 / 7.14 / 8.15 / 7.81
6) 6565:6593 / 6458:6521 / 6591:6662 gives -1.6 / 7.72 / 7.84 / 7.26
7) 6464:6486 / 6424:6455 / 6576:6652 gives -2.2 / 6.99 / 7.82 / 7.52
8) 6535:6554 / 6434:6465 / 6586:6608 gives -2.7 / 7.14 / 8.68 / 7.86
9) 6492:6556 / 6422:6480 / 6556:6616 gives -5.0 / 7.31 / 8.19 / 7.84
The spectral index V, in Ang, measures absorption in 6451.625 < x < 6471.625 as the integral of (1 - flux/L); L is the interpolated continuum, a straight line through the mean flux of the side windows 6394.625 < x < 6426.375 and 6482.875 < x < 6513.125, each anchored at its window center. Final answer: -0.7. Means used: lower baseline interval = 6.91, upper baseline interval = 7.61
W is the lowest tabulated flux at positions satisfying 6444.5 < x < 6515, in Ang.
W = 5.886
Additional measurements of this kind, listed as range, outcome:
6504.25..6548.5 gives 7.904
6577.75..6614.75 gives 7.08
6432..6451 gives 5.876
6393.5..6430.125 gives 6.034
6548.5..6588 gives 7.239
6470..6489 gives 7.128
